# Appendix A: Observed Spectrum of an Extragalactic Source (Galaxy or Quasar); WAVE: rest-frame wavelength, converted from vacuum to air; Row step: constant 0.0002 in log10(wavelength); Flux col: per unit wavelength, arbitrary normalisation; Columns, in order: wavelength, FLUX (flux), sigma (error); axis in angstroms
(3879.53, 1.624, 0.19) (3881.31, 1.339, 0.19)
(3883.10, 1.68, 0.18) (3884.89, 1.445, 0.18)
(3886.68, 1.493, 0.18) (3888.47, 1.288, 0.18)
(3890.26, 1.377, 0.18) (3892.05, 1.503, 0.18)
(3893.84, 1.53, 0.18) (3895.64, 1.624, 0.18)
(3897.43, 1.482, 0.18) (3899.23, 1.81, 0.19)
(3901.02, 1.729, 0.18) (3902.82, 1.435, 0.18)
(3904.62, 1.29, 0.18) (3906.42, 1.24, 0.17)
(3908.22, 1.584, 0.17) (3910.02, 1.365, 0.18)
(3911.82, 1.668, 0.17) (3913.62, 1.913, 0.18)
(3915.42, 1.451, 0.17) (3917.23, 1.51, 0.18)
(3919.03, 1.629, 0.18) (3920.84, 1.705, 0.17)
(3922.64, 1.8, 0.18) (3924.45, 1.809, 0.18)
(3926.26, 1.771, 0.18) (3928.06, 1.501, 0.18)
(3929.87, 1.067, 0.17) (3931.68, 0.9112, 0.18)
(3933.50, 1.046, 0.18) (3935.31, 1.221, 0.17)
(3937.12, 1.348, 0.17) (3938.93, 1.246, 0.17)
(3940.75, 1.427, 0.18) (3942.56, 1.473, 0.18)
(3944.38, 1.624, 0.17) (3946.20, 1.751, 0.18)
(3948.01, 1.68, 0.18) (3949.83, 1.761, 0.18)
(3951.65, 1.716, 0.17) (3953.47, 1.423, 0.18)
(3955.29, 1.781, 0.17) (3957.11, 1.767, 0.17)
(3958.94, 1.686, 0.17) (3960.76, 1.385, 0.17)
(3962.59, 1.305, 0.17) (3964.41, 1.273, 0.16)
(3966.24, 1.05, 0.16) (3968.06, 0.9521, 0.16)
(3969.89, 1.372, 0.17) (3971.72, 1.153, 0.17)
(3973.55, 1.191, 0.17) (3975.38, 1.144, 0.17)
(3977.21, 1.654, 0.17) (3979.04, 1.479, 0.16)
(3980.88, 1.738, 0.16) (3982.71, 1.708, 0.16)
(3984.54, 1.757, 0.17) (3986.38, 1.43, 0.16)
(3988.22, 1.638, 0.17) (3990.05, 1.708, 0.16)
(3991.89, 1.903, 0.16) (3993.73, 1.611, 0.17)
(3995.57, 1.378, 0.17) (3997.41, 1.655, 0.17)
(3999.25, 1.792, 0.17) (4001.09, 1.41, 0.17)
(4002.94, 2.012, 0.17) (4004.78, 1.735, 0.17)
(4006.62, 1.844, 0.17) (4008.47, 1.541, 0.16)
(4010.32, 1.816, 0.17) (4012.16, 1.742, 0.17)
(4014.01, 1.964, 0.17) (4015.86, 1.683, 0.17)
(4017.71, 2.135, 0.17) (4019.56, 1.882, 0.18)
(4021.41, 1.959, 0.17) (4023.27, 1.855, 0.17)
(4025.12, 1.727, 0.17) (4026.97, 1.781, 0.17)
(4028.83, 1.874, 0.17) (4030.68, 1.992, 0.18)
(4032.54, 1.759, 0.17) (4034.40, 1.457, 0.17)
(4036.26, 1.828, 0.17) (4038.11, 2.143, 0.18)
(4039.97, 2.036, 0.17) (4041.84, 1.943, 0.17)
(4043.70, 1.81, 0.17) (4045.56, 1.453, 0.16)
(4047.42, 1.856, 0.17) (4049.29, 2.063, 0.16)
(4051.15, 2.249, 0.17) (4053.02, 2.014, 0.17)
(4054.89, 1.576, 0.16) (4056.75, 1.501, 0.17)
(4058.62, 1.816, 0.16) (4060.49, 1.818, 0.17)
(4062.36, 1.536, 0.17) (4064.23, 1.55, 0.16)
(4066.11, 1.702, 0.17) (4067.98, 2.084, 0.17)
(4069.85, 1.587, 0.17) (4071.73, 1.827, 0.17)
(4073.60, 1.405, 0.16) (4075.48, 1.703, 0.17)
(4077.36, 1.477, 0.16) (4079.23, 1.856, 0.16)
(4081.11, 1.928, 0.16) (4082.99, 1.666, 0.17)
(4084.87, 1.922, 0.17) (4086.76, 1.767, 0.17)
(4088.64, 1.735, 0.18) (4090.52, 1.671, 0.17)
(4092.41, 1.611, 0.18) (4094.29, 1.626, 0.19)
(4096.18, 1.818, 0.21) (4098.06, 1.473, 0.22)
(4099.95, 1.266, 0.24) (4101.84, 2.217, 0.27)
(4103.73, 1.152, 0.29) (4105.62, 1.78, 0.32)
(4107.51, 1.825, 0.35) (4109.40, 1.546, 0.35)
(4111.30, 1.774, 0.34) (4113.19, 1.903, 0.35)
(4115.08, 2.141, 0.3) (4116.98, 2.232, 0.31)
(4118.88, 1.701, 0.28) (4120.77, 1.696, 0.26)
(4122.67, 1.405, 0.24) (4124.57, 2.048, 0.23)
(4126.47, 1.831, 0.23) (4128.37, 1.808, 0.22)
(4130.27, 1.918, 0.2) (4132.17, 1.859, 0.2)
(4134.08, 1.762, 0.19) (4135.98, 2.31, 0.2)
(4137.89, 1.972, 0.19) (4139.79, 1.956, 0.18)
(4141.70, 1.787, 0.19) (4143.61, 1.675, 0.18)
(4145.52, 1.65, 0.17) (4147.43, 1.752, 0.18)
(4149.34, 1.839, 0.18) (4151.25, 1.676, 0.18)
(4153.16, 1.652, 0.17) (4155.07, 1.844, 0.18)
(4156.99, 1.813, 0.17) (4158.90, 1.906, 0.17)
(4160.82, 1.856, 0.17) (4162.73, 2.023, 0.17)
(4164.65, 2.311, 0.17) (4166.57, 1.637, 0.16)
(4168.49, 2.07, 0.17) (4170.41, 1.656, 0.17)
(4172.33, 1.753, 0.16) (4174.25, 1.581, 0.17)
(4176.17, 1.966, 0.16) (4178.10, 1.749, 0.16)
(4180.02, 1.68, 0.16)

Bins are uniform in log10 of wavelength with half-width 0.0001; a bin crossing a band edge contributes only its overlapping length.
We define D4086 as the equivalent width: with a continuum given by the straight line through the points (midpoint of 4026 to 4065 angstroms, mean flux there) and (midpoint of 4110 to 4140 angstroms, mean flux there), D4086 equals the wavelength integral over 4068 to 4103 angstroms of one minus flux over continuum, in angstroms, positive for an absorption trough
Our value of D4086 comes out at 2.8 angstroms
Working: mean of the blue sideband 1.81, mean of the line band 1.7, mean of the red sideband 1.89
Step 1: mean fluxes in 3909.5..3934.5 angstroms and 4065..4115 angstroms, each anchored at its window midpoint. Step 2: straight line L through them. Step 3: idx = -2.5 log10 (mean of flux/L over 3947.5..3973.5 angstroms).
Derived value 0.09 mag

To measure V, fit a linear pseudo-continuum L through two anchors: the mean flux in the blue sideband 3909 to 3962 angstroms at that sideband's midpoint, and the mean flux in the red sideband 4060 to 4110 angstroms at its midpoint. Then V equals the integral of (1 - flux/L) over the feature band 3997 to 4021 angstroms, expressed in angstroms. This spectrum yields -2.8 angstroms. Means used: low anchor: 1.53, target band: 1.79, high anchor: 1.69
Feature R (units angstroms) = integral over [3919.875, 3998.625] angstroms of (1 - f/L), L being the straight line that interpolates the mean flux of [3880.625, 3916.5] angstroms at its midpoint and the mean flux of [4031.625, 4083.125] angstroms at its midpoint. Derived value 6.0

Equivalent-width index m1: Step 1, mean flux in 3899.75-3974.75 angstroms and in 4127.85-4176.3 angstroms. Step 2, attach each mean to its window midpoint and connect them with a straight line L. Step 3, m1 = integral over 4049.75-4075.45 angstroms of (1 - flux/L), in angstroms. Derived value -0.9 angstroms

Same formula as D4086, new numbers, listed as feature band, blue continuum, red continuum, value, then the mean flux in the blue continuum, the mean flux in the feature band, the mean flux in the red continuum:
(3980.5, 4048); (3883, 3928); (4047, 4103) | -3.8 angstroms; 1.56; 1.77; 1.74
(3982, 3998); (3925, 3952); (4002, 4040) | 0.4 angstroms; 1.44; 1.64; 1.84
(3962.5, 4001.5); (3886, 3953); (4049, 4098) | 3.2 angstroms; 1.51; 1.47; 1.74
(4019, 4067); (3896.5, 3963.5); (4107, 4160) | -3.4 angstroms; 1.52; 1.81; 1.83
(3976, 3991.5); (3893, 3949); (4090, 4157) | -0.5 angstroms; 1.5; 1.64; 1.78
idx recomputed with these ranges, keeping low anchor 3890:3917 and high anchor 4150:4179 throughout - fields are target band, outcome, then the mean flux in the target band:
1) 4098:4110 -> 0.09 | 1.62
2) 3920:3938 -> 0.11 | 1.42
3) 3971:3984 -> 0.12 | 1.45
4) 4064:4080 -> 0.02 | 1.69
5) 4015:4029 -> -0.12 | 1.86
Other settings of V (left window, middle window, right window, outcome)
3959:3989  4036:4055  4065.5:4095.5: -3.61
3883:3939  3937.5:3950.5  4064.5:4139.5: -0.17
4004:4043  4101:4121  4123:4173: 0.37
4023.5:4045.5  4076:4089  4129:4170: 0.59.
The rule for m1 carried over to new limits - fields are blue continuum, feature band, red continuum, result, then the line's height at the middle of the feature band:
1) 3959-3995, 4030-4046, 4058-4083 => -2.1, 1.62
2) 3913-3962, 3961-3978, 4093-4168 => 3.7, 1.58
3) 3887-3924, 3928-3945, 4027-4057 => 3.7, 1.62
